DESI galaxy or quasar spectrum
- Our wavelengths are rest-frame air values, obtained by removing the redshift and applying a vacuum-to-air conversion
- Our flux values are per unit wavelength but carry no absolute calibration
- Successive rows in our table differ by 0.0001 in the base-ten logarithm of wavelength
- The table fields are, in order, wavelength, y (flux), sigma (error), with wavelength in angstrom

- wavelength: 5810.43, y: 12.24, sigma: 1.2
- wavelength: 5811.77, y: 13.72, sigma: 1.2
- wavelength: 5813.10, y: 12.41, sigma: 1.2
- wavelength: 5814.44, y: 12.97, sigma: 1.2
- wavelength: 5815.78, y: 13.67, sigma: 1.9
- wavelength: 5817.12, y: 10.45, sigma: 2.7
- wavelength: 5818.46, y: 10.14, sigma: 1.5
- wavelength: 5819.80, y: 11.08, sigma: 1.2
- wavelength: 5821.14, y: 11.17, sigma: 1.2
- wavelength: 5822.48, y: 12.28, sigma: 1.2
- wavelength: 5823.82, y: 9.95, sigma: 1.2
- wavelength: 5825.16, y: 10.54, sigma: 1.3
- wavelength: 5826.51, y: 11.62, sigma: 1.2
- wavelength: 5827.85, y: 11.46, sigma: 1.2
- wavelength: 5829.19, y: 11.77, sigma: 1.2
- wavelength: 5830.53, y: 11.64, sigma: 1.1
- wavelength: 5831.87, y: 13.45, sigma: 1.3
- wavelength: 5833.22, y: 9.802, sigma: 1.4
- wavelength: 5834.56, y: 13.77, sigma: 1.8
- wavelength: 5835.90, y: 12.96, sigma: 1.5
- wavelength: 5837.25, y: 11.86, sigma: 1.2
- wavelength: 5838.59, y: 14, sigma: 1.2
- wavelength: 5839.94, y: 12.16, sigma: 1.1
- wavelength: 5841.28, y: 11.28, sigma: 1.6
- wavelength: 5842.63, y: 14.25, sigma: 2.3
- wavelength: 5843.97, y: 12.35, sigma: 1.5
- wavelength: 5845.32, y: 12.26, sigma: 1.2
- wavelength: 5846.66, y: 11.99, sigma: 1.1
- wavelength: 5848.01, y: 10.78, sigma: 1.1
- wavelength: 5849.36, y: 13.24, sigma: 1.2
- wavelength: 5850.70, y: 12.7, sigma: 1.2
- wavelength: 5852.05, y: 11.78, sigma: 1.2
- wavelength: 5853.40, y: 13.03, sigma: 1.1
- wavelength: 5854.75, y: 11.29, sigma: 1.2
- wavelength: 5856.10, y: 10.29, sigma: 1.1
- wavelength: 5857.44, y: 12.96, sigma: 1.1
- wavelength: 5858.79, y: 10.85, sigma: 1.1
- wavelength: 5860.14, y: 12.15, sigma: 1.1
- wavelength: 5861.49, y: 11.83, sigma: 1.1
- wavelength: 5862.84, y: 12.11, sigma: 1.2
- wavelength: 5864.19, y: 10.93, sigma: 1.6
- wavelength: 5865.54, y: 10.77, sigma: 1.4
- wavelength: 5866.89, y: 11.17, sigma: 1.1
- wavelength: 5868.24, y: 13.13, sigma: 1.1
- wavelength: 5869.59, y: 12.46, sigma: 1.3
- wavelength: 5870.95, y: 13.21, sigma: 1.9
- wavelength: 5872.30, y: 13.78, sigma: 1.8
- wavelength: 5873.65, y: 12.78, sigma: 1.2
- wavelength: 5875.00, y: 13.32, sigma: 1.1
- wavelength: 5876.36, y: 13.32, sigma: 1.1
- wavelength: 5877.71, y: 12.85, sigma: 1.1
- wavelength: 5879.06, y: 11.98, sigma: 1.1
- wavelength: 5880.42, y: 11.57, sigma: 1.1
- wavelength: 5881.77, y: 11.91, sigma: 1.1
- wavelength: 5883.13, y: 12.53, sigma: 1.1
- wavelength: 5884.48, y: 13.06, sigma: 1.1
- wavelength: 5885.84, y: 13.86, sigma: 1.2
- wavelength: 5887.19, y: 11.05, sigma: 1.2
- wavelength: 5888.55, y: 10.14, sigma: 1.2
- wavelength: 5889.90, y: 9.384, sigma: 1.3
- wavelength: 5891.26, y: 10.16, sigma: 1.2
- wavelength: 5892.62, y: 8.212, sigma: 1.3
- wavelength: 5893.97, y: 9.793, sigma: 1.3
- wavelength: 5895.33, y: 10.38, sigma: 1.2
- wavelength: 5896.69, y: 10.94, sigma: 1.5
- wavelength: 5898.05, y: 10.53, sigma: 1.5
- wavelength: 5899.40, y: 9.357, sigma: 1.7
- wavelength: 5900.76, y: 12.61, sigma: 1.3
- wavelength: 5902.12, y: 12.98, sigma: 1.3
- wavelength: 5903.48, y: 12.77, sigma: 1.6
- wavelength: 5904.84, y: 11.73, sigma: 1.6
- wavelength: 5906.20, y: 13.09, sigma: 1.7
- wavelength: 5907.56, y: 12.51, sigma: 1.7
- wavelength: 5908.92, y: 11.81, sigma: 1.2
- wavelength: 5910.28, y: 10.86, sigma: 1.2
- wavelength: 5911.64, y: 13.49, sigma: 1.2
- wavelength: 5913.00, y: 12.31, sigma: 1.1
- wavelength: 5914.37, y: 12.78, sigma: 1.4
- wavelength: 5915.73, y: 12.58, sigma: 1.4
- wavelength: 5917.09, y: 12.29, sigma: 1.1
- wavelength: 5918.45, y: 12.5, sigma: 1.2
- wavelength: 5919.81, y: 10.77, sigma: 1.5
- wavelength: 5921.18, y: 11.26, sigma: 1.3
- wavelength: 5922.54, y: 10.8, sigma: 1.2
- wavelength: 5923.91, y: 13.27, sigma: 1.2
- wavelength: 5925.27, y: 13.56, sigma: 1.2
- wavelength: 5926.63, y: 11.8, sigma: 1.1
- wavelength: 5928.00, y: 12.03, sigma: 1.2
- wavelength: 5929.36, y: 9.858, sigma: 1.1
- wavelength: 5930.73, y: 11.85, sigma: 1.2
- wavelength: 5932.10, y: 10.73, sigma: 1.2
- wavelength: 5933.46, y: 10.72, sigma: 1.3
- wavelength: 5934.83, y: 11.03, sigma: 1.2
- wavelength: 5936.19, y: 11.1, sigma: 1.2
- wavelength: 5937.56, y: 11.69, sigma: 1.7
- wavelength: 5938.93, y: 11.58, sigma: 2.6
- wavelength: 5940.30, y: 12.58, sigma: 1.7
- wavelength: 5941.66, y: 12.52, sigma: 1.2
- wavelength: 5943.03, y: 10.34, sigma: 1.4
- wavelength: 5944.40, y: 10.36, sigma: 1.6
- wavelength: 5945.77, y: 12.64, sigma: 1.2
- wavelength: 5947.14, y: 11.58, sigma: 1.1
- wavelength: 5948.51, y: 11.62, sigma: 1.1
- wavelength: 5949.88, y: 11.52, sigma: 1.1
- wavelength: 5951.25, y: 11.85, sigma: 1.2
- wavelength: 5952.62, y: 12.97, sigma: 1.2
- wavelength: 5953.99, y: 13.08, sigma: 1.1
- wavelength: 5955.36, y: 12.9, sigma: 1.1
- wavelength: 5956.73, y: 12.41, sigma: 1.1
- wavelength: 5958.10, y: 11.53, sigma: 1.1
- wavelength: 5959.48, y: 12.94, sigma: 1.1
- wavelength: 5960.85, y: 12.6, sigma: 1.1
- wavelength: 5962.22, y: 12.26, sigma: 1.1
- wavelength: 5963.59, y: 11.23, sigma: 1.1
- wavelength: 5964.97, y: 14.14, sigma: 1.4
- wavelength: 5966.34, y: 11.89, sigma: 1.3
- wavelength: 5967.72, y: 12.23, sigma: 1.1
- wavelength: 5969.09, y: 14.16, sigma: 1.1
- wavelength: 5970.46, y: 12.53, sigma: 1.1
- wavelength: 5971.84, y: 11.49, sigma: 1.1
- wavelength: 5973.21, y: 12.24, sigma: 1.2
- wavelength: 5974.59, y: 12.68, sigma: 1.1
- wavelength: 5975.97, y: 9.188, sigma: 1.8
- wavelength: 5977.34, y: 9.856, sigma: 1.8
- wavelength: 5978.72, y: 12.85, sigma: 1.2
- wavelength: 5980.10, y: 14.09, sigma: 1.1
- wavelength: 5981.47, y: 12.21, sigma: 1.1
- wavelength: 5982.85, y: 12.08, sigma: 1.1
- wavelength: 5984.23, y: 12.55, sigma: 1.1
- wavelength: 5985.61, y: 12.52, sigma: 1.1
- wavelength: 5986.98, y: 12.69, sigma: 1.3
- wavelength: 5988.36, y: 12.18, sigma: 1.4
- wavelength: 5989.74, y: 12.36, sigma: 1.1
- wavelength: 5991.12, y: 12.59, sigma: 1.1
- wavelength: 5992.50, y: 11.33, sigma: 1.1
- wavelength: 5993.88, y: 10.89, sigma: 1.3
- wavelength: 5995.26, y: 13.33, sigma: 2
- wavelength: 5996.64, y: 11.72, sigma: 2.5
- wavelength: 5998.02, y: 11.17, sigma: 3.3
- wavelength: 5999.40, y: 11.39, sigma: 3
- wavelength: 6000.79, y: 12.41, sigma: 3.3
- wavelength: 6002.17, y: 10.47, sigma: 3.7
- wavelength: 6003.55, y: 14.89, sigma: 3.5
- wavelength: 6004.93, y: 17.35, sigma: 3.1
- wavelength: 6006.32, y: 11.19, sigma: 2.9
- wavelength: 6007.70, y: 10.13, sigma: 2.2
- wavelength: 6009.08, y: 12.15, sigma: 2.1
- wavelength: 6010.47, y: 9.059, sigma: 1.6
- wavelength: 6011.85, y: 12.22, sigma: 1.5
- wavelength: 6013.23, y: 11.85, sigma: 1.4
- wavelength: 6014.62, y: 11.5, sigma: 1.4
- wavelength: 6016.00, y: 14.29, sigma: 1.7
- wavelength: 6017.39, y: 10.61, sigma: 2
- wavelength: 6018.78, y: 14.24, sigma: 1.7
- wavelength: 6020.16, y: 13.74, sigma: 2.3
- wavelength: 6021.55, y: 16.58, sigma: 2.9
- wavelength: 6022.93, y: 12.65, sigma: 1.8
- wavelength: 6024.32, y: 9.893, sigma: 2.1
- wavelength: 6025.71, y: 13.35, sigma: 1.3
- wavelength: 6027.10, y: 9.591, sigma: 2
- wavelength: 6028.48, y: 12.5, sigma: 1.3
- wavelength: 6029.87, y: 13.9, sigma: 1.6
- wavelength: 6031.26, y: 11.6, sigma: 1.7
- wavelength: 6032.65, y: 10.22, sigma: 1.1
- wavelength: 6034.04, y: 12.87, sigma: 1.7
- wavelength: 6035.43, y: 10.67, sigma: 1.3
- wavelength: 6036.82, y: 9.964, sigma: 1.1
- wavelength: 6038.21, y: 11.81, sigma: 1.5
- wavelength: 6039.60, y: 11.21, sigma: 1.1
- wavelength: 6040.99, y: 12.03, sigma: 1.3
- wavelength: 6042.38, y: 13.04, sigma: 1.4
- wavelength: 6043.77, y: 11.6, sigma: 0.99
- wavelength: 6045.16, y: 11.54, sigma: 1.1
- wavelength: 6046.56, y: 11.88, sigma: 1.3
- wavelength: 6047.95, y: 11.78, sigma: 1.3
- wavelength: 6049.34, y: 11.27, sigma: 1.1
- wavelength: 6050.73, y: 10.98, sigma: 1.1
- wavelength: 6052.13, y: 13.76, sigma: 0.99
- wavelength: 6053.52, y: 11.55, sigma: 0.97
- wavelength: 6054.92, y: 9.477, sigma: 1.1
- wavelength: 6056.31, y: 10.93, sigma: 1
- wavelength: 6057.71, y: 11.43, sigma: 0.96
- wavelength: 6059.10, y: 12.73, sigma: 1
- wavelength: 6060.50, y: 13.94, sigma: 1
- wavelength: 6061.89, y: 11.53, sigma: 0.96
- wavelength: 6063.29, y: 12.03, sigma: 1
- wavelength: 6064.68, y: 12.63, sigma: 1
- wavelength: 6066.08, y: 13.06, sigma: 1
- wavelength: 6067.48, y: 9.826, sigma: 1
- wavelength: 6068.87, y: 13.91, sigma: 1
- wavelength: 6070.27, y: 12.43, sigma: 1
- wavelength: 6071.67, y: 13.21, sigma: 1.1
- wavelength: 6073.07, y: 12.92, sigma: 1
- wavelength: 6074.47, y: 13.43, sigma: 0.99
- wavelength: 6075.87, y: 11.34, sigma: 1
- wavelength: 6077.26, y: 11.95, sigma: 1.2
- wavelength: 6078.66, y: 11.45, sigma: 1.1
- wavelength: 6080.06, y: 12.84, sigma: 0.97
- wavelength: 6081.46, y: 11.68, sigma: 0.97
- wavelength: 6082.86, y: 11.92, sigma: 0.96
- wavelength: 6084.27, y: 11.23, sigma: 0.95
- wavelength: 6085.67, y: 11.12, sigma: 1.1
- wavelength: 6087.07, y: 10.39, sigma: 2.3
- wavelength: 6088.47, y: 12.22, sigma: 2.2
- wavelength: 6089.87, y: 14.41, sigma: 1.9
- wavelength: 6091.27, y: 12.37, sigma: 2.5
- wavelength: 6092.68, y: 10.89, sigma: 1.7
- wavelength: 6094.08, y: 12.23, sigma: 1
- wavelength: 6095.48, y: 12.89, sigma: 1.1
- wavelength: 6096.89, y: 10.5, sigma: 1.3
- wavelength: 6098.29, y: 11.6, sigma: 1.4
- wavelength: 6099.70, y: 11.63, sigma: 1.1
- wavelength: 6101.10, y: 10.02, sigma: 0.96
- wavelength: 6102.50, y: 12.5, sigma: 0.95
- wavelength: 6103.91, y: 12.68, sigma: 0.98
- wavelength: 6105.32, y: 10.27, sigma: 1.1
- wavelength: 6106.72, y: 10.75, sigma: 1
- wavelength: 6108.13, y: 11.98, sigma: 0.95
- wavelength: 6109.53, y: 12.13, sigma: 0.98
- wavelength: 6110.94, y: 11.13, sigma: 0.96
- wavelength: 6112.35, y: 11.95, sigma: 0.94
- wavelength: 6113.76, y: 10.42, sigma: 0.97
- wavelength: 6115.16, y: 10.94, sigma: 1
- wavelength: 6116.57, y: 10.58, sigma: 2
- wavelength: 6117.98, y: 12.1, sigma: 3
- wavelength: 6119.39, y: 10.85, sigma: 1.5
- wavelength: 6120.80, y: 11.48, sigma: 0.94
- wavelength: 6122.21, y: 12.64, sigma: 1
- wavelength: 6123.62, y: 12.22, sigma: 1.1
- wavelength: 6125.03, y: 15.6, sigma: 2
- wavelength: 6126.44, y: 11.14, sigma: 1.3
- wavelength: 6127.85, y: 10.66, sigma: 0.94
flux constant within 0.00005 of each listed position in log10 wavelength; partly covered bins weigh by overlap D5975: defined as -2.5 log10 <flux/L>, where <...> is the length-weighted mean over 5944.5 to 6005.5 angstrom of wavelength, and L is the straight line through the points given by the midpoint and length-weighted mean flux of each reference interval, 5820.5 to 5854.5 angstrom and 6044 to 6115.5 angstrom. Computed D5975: -0.03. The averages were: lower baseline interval 12.1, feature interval 12.3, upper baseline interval 11.8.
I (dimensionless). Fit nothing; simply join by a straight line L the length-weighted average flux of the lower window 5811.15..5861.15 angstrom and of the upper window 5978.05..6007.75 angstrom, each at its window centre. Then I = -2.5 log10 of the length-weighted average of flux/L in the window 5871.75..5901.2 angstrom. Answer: 0.06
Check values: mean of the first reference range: 12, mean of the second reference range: 12.4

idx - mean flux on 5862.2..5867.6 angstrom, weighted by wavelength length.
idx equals 11.3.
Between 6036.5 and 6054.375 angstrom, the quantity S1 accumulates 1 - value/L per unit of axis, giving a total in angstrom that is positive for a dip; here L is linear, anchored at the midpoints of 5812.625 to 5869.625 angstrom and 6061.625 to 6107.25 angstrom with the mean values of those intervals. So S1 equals 0.3 angstrom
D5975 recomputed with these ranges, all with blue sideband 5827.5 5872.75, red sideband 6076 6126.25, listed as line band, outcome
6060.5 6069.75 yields -0.05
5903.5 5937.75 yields 0.02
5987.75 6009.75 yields -0.03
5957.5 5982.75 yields -0.02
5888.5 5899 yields 0.21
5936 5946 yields 0.04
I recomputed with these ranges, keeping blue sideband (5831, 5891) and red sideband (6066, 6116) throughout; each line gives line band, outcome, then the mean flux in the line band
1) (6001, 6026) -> -0.05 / 12.6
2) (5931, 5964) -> 0.02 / 11.8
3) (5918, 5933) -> 0.04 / 11.6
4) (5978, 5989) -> -0.06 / 12.6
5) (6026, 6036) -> 0.02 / 11.7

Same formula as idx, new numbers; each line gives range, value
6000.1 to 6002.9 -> 11.5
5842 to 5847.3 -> 12.7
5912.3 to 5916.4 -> 12.5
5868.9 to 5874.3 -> 13.1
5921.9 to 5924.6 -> 12.1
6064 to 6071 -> 12.4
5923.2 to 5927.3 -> 12.9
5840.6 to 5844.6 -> 12.6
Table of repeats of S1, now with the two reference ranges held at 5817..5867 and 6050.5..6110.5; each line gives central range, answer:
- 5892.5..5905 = 0.87 angstrom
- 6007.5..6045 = -0.28 angstrom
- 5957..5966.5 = -0.42 angstrom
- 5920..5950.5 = 0.79 angstrom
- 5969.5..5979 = 0.25 angstrom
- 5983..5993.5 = -0.33 angstrom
